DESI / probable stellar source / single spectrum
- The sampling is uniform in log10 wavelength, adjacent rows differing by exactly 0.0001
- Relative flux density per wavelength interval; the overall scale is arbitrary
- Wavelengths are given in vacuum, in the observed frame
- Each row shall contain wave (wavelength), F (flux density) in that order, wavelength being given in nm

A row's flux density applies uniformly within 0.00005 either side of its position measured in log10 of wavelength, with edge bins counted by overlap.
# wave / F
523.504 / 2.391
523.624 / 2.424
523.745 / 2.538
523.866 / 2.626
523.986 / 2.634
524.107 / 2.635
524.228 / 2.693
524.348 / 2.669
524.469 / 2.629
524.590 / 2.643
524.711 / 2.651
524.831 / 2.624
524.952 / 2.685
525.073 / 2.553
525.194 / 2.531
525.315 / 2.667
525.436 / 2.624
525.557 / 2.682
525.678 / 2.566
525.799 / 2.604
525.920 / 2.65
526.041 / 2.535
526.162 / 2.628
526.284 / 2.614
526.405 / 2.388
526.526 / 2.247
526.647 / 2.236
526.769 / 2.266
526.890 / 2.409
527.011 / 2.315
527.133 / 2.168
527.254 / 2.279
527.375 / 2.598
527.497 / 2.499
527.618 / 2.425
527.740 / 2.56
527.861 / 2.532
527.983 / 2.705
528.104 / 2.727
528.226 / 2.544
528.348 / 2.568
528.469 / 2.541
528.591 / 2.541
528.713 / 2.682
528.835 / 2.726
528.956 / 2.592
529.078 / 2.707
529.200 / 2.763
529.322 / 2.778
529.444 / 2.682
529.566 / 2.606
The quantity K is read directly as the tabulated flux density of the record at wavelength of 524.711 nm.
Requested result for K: 2.651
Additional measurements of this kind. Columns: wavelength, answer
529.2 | 2.763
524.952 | 2.685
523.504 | 2.391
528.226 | 2.544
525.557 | 2.682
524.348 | 2.669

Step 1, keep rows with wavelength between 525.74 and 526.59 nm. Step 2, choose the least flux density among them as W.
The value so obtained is 2.247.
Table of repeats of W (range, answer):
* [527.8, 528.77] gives 2.532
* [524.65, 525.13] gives 2.553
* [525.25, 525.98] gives 2.566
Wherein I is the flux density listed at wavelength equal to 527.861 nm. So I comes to 2.532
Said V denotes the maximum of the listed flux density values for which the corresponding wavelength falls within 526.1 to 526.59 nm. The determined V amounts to 2.628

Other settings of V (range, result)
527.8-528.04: 2.705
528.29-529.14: 2.726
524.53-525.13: 2.685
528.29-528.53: 2.568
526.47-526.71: 2.247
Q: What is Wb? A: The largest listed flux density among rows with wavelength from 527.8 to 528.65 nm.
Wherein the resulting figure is 2.727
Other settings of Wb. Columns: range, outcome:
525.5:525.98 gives 2.682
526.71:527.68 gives 2.598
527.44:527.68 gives 2.499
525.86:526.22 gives 2.65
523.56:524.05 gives 2.634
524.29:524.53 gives 2.669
